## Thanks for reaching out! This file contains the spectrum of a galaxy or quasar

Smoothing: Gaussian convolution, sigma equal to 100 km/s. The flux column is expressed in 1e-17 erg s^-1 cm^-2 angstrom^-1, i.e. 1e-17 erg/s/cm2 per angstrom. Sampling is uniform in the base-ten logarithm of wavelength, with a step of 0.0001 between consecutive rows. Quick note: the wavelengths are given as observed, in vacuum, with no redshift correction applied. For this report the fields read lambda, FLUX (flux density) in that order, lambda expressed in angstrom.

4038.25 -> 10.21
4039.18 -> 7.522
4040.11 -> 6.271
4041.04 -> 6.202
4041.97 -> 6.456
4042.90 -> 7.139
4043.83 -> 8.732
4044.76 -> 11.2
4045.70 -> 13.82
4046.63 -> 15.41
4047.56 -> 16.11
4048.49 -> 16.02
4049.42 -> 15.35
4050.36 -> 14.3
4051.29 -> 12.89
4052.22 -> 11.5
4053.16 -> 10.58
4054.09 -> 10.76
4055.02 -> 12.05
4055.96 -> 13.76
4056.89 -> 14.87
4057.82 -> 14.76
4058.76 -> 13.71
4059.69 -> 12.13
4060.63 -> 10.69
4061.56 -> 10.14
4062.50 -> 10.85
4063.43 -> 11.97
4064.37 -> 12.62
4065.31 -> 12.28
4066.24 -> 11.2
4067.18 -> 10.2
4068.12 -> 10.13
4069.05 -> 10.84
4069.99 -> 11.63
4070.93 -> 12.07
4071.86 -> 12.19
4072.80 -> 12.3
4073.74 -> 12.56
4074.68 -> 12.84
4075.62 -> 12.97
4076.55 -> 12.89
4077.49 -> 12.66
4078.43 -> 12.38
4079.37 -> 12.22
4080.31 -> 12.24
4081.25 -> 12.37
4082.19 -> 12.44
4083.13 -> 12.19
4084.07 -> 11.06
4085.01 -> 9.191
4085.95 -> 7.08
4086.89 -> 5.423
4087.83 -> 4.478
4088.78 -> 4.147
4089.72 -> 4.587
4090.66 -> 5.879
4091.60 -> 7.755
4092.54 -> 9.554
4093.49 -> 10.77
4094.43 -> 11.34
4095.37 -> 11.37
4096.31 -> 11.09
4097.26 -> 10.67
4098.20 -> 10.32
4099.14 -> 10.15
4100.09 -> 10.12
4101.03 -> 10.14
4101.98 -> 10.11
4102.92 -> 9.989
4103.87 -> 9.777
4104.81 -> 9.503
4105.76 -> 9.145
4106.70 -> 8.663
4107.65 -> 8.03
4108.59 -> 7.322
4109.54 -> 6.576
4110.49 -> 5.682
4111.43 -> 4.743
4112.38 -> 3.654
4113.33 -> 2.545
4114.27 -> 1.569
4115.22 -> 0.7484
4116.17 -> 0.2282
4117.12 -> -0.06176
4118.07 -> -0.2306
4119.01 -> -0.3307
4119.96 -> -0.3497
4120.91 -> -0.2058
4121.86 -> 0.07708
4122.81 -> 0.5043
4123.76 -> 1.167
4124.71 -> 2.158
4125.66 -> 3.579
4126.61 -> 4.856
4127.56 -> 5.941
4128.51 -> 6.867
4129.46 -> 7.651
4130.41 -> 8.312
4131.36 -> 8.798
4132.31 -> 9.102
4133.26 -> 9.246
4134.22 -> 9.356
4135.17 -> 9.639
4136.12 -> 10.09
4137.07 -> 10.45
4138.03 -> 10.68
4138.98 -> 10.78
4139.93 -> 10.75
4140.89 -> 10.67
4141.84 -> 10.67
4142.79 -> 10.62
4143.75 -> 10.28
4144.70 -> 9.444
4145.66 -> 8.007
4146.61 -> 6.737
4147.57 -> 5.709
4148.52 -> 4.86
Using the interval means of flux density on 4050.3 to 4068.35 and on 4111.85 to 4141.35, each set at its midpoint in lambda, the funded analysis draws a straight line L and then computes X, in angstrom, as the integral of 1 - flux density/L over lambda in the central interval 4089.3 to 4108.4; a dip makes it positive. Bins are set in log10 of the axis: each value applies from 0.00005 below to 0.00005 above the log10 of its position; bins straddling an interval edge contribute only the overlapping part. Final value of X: -3.7 angstrom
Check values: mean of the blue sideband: 12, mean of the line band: 9.43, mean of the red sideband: 5.11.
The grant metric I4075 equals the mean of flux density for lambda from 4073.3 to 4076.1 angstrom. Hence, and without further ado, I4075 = 12.8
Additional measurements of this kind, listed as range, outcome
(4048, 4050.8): 15.2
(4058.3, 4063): 11.5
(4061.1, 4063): 10.5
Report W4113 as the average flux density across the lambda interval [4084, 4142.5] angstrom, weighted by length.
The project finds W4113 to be 6.81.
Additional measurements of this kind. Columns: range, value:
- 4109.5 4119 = 2.22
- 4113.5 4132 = 2.76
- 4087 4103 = 8.87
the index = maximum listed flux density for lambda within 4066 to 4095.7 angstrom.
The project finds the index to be 12.97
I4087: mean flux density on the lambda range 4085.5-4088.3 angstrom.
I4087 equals 5.65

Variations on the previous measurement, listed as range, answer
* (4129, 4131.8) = 8.26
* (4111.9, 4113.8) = 3.1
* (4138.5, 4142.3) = 10.7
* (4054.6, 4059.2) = 13.8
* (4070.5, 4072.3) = 12.2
